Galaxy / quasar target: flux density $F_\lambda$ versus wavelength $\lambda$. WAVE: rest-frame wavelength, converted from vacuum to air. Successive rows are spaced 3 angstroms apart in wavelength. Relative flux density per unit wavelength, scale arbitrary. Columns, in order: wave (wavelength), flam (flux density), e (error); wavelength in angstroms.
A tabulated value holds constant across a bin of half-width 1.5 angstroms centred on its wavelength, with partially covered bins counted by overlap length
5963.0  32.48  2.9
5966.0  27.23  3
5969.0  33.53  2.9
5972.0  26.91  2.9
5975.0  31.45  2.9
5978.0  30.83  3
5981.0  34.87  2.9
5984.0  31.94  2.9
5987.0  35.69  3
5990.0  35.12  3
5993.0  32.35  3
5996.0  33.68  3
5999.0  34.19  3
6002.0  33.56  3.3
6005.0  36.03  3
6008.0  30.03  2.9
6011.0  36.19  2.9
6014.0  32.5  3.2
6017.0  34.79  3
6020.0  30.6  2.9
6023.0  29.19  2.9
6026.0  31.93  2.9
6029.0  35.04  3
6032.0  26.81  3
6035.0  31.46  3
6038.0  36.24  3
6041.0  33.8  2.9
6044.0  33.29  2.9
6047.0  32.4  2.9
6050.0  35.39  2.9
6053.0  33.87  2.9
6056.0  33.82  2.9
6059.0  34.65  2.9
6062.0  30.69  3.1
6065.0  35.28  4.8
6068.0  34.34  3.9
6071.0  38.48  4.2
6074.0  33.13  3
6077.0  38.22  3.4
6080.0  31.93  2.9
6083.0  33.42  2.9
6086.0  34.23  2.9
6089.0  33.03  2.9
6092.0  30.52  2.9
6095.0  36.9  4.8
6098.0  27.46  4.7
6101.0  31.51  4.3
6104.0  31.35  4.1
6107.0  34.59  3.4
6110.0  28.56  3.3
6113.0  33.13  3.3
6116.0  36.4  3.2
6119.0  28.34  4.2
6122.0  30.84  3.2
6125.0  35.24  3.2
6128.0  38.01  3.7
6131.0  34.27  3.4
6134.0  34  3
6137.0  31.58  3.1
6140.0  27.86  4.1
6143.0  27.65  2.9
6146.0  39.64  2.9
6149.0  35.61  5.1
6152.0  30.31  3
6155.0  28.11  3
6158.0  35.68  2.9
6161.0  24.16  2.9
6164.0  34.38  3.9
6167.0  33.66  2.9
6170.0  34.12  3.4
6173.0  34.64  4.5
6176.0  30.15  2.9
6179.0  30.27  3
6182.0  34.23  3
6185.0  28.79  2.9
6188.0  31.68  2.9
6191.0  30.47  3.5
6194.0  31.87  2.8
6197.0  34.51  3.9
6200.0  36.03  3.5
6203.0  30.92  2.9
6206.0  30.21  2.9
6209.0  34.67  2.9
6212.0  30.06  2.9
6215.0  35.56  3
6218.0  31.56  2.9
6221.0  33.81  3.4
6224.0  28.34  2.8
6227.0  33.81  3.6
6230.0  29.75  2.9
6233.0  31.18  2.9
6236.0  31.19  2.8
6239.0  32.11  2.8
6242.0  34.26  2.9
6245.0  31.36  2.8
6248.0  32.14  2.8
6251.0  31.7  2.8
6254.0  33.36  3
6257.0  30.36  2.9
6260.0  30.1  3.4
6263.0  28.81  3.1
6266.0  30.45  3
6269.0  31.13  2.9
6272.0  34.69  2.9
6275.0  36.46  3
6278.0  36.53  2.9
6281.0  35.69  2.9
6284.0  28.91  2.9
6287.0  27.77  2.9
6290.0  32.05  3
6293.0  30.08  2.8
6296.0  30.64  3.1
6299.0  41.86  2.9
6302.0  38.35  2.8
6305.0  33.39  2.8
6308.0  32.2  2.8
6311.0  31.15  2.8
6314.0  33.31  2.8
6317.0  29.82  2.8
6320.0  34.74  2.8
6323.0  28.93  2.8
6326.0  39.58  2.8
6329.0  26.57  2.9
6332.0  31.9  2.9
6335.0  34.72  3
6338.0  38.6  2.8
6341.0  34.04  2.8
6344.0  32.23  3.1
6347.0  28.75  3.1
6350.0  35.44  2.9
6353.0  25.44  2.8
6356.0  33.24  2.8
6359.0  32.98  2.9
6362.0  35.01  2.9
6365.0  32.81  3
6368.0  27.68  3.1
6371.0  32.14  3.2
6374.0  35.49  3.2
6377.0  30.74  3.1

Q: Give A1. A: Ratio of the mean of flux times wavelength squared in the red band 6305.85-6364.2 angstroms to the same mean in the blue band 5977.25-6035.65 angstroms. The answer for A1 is 1.10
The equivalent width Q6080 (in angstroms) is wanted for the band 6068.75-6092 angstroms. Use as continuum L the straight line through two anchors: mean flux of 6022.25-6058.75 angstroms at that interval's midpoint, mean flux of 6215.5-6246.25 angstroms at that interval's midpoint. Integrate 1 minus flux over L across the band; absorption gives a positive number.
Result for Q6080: -1.2 angstroms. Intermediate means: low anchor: 32.9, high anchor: 31.9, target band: 34.4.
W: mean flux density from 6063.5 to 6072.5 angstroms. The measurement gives 36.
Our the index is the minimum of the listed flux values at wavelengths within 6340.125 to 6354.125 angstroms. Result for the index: 25.44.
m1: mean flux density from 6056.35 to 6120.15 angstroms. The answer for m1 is 33.2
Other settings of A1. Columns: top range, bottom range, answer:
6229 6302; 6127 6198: 1.04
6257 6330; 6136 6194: 1.07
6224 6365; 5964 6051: 1.09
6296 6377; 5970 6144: 1.10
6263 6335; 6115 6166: 1.06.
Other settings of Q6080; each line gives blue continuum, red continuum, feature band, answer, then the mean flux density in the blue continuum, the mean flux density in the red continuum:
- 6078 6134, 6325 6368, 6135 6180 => 1.3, 32.8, 32.7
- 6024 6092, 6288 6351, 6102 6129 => 0.6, 33.6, 33.2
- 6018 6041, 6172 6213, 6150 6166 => 0.6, 31.8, 32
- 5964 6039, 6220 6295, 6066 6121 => -1.5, 32.5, 31.8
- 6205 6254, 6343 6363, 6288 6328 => -1.9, 32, 31.8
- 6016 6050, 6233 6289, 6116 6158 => -0.6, 32.4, 32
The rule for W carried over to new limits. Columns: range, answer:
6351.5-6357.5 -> 29.3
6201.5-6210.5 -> 31.9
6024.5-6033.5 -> 31.3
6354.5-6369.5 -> 32.3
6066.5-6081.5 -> 35.2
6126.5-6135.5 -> 35.4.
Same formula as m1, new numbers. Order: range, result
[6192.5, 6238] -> 32.2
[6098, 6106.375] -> 31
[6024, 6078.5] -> 33.8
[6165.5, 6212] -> 32.3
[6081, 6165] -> 32.4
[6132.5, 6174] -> 32.2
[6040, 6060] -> 33.9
